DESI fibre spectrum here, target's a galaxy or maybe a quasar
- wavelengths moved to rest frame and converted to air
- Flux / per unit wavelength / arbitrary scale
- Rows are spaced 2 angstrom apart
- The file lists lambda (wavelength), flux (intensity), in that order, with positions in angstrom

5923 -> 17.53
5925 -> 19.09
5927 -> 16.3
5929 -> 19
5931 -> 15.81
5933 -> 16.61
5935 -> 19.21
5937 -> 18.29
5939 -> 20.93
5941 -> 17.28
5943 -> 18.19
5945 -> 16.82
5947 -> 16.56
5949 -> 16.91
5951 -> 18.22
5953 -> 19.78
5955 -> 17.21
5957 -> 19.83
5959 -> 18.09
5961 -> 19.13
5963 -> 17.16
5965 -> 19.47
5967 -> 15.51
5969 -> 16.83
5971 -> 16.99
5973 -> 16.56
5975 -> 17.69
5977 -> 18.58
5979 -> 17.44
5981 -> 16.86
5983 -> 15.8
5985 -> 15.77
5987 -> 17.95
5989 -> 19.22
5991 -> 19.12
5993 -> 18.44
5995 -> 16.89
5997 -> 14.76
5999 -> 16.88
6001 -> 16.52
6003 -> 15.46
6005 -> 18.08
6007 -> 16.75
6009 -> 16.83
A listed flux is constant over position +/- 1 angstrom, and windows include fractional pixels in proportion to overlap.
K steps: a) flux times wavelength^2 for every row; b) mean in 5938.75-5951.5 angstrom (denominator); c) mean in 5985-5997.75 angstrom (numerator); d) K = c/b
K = 1.0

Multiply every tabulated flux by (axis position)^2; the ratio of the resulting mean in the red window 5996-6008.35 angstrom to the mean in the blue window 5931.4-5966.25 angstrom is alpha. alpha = 0.92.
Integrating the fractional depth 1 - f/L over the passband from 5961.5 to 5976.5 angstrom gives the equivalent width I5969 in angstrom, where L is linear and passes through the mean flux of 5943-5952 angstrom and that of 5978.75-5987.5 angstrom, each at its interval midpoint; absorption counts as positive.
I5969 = -0.4 angstrom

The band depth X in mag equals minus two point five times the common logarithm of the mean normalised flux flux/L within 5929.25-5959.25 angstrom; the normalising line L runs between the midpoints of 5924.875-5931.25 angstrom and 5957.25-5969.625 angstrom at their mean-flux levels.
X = -0.02 mag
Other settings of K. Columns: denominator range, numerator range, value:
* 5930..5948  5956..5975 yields 1.01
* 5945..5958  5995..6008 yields 0.93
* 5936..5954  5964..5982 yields 0.97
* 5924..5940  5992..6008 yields 0.94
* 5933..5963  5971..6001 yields 0.96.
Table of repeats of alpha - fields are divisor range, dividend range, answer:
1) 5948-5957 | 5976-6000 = 0.96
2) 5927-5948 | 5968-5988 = 0.97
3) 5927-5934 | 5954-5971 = 1.06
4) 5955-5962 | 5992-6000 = 0.90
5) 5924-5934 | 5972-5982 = 1.02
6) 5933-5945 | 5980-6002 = 0.94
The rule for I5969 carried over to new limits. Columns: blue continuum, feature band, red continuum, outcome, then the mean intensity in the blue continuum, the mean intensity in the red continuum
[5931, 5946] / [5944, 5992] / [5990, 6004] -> -0.6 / 18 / 16.9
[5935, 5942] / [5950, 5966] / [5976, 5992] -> -0.2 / 18.9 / 17.6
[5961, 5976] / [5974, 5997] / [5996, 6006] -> -0.9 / 17.3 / 16.3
